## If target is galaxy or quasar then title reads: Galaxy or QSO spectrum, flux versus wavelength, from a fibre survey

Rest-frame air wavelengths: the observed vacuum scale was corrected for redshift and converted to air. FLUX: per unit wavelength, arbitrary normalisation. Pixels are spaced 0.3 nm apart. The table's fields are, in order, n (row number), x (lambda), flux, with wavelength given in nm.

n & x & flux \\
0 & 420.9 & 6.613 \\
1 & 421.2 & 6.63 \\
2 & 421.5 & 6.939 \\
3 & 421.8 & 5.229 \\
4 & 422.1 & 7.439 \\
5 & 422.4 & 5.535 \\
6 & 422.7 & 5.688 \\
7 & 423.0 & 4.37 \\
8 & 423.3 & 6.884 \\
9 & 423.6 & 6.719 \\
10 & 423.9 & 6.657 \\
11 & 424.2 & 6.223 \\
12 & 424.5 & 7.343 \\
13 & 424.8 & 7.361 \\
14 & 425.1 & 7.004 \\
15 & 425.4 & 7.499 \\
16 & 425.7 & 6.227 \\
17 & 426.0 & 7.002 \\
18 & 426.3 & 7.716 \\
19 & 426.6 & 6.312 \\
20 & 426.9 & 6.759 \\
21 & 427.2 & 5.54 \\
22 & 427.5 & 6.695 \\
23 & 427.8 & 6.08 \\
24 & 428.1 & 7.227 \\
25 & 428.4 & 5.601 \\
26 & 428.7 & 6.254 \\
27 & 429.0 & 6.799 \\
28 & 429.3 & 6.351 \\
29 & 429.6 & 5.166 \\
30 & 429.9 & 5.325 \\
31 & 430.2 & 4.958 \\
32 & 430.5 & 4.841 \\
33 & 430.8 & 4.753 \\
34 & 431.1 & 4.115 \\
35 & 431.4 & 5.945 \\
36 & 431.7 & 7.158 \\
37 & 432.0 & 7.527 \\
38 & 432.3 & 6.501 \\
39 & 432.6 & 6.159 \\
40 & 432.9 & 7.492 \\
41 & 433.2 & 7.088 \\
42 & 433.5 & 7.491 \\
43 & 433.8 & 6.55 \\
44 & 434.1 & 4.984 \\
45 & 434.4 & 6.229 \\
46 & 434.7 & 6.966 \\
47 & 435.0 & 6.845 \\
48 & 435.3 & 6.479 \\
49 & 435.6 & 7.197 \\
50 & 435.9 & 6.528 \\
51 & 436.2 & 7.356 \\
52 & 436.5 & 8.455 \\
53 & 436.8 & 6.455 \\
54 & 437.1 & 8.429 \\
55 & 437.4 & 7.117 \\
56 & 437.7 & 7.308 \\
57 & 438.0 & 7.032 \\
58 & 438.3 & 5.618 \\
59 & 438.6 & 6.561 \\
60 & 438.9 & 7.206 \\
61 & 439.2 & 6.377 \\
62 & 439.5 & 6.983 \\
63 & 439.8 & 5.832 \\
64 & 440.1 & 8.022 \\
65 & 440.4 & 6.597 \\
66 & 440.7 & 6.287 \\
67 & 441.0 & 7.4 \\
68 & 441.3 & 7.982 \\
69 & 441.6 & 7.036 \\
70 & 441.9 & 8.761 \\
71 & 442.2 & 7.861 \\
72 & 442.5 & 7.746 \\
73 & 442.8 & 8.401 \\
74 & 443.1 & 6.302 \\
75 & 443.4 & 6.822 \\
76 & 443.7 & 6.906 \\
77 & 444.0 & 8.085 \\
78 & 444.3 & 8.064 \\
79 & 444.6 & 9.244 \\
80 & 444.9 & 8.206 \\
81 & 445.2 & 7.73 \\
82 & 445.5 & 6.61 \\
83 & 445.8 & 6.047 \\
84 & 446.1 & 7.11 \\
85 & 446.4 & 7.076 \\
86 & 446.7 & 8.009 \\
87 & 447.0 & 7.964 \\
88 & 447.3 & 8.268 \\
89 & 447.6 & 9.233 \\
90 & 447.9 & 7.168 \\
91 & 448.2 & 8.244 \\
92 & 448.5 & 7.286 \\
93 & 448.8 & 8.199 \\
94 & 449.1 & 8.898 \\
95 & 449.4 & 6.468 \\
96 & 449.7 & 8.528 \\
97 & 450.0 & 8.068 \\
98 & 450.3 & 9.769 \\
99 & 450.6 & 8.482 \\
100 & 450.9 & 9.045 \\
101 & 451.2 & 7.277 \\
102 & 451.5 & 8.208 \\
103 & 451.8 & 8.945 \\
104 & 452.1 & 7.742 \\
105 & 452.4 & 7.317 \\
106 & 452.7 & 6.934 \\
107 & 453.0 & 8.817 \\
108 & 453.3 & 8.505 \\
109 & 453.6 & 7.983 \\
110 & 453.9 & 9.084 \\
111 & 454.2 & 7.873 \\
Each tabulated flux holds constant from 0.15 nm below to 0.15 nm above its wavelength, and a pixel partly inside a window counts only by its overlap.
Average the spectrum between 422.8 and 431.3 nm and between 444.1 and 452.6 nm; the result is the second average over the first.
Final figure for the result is 1.3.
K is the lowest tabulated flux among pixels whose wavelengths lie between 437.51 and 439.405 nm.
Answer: 5.618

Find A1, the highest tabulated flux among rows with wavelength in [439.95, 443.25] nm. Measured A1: 8.761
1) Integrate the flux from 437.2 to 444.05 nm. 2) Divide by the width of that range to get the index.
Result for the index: 7.14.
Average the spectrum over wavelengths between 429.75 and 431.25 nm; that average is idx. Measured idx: 4.8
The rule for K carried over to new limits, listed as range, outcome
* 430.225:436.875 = 4.115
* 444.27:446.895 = 6.047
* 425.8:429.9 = 5.166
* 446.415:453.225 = 6.468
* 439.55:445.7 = 5.832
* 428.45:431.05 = 4.753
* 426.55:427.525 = 5.54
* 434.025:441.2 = 4.984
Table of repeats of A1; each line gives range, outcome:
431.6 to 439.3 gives 8.455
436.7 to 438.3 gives 8.429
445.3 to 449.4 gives 9.233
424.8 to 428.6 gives 7.716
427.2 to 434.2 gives 7.527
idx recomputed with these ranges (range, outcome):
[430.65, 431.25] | 4.43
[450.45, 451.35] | 8.27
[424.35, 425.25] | 7.24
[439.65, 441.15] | 6.83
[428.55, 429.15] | 6.53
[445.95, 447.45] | 7.69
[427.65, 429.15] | 6.39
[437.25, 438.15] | 7.15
